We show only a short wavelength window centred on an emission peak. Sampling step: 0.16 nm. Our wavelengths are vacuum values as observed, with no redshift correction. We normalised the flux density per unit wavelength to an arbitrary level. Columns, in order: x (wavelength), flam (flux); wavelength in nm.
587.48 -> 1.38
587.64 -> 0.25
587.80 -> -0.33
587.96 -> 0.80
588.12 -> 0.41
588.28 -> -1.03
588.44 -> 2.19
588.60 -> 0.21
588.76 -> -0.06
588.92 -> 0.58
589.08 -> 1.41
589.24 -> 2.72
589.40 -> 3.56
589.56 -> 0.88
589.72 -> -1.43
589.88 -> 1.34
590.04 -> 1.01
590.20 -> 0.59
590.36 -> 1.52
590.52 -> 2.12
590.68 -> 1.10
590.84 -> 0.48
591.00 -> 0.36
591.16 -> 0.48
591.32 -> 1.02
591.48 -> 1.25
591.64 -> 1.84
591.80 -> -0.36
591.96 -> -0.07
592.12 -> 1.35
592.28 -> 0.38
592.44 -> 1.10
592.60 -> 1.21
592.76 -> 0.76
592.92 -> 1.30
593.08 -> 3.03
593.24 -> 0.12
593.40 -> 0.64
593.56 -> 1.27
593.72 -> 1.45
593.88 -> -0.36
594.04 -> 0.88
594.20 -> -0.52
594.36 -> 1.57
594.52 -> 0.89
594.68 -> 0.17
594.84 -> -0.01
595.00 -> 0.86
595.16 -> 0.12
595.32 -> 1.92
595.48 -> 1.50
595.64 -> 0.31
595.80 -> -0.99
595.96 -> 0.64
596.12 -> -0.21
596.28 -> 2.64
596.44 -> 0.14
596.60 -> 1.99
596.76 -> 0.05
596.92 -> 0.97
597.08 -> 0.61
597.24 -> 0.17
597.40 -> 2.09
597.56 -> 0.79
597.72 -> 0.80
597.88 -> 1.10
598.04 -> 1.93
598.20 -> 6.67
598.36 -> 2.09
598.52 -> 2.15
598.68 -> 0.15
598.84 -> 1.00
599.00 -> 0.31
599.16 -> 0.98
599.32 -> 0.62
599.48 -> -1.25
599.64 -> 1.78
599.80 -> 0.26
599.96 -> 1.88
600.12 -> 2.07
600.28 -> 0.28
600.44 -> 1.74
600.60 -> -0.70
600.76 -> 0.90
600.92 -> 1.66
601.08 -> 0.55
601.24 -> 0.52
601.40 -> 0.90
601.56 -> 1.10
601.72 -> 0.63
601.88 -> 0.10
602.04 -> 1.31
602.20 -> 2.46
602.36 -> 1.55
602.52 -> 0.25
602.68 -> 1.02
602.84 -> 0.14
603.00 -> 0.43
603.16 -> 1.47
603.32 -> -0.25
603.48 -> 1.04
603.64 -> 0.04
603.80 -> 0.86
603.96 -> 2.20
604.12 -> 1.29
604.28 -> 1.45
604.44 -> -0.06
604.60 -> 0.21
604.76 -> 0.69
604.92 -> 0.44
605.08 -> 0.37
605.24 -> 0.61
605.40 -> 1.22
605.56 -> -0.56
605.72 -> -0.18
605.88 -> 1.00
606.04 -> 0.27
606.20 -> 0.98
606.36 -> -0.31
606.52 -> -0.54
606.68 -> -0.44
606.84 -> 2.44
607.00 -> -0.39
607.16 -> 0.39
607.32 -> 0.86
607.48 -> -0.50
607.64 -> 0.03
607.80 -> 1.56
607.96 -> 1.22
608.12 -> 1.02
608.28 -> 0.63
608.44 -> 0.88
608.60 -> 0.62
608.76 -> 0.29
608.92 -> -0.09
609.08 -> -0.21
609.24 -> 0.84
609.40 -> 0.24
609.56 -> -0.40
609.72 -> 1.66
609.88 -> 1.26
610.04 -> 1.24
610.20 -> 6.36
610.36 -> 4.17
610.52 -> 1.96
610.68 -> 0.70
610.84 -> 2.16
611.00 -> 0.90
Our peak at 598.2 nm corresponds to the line Hbeta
